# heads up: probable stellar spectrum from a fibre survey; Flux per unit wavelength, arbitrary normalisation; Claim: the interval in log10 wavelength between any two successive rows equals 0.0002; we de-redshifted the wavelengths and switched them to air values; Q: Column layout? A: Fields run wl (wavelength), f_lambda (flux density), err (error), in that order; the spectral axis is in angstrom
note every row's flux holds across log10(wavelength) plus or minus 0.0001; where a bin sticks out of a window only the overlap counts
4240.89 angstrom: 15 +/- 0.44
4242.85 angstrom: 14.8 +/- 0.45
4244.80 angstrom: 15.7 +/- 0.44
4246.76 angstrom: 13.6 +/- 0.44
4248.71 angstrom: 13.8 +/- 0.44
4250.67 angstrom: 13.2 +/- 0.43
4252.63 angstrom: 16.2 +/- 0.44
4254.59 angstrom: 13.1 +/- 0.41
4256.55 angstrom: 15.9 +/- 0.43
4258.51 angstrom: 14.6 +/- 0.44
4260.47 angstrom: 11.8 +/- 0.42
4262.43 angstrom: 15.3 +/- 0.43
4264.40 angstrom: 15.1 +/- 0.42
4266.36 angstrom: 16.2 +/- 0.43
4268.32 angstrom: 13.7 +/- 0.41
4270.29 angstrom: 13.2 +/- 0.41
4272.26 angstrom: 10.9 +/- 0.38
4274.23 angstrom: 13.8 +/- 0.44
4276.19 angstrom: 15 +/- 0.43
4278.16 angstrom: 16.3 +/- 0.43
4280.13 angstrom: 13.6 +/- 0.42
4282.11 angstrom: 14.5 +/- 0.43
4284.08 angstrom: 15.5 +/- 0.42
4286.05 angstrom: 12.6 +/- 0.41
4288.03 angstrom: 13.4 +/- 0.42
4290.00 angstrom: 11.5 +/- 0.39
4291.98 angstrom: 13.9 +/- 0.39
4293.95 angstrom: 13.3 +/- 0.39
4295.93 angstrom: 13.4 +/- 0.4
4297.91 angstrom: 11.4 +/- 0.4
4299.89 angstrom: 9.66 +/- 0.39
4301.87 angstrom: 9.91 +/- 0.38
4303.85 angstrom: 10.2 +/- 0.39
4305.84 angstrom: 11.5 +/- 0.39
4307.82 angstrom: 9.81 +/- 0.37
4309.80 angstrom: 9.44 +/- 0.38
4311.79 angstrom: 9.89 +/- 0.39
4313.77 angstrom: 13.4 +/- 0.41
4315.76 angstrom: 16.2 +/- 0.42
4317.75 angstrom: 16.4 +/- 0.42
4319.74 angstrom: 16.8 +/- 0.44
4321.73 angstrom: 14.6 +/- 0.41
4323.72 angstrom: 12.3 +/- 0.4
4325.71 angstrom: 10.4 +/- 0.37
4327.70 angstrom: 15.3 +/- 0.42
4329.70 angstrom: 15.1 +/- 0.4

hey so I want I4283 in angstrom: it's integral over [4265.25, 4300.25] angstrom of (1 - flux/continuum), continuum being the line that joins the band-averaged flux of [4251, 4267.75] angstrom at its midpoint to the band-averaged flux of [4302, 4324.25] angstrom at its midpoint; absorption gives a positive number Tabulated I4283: 0.80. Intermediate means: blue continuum 14.7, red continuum 12.7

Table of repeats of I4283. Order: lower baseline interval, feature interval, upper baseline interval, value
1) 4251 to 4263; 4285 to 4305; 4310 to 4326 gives 2.9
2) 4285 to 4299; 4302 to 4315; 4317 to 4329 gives 2.7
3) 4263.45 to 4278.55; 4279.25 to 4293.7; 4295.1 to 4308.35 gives -1.2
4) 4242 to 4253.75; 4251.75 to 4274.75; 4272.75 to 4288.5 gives 0.4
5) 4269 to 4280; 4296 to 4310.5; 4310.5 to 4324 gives 3.7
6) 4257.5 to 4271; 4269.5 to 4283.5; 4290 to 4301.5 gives -0.5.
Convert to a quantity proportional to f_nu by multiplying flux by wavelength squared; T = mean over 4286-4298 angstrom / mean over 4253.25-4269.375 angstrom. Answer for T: 0.9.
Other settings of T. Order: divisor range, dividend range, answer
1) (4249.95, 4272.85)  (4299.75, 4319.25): 0.86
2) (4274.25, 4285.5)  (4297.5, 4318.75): 0.80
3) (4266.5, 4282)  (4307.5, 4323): 0.98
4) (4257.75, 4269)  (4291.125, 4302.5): 0.84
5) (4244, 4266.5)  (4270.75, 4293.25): 0.96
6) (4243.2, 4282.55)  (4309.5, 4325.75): 0.98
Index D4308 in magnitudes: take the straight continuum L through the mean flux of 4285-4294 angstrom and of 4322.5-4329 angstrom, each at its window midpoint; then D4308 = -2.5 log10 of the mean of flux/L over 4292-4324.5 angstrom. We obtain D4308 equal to 0.04 mag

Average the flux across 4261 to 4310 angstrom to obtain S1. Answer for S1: 13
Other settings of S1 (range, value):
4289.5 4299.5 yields 12.6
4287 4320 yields 12.3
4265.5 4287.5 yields 14.1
